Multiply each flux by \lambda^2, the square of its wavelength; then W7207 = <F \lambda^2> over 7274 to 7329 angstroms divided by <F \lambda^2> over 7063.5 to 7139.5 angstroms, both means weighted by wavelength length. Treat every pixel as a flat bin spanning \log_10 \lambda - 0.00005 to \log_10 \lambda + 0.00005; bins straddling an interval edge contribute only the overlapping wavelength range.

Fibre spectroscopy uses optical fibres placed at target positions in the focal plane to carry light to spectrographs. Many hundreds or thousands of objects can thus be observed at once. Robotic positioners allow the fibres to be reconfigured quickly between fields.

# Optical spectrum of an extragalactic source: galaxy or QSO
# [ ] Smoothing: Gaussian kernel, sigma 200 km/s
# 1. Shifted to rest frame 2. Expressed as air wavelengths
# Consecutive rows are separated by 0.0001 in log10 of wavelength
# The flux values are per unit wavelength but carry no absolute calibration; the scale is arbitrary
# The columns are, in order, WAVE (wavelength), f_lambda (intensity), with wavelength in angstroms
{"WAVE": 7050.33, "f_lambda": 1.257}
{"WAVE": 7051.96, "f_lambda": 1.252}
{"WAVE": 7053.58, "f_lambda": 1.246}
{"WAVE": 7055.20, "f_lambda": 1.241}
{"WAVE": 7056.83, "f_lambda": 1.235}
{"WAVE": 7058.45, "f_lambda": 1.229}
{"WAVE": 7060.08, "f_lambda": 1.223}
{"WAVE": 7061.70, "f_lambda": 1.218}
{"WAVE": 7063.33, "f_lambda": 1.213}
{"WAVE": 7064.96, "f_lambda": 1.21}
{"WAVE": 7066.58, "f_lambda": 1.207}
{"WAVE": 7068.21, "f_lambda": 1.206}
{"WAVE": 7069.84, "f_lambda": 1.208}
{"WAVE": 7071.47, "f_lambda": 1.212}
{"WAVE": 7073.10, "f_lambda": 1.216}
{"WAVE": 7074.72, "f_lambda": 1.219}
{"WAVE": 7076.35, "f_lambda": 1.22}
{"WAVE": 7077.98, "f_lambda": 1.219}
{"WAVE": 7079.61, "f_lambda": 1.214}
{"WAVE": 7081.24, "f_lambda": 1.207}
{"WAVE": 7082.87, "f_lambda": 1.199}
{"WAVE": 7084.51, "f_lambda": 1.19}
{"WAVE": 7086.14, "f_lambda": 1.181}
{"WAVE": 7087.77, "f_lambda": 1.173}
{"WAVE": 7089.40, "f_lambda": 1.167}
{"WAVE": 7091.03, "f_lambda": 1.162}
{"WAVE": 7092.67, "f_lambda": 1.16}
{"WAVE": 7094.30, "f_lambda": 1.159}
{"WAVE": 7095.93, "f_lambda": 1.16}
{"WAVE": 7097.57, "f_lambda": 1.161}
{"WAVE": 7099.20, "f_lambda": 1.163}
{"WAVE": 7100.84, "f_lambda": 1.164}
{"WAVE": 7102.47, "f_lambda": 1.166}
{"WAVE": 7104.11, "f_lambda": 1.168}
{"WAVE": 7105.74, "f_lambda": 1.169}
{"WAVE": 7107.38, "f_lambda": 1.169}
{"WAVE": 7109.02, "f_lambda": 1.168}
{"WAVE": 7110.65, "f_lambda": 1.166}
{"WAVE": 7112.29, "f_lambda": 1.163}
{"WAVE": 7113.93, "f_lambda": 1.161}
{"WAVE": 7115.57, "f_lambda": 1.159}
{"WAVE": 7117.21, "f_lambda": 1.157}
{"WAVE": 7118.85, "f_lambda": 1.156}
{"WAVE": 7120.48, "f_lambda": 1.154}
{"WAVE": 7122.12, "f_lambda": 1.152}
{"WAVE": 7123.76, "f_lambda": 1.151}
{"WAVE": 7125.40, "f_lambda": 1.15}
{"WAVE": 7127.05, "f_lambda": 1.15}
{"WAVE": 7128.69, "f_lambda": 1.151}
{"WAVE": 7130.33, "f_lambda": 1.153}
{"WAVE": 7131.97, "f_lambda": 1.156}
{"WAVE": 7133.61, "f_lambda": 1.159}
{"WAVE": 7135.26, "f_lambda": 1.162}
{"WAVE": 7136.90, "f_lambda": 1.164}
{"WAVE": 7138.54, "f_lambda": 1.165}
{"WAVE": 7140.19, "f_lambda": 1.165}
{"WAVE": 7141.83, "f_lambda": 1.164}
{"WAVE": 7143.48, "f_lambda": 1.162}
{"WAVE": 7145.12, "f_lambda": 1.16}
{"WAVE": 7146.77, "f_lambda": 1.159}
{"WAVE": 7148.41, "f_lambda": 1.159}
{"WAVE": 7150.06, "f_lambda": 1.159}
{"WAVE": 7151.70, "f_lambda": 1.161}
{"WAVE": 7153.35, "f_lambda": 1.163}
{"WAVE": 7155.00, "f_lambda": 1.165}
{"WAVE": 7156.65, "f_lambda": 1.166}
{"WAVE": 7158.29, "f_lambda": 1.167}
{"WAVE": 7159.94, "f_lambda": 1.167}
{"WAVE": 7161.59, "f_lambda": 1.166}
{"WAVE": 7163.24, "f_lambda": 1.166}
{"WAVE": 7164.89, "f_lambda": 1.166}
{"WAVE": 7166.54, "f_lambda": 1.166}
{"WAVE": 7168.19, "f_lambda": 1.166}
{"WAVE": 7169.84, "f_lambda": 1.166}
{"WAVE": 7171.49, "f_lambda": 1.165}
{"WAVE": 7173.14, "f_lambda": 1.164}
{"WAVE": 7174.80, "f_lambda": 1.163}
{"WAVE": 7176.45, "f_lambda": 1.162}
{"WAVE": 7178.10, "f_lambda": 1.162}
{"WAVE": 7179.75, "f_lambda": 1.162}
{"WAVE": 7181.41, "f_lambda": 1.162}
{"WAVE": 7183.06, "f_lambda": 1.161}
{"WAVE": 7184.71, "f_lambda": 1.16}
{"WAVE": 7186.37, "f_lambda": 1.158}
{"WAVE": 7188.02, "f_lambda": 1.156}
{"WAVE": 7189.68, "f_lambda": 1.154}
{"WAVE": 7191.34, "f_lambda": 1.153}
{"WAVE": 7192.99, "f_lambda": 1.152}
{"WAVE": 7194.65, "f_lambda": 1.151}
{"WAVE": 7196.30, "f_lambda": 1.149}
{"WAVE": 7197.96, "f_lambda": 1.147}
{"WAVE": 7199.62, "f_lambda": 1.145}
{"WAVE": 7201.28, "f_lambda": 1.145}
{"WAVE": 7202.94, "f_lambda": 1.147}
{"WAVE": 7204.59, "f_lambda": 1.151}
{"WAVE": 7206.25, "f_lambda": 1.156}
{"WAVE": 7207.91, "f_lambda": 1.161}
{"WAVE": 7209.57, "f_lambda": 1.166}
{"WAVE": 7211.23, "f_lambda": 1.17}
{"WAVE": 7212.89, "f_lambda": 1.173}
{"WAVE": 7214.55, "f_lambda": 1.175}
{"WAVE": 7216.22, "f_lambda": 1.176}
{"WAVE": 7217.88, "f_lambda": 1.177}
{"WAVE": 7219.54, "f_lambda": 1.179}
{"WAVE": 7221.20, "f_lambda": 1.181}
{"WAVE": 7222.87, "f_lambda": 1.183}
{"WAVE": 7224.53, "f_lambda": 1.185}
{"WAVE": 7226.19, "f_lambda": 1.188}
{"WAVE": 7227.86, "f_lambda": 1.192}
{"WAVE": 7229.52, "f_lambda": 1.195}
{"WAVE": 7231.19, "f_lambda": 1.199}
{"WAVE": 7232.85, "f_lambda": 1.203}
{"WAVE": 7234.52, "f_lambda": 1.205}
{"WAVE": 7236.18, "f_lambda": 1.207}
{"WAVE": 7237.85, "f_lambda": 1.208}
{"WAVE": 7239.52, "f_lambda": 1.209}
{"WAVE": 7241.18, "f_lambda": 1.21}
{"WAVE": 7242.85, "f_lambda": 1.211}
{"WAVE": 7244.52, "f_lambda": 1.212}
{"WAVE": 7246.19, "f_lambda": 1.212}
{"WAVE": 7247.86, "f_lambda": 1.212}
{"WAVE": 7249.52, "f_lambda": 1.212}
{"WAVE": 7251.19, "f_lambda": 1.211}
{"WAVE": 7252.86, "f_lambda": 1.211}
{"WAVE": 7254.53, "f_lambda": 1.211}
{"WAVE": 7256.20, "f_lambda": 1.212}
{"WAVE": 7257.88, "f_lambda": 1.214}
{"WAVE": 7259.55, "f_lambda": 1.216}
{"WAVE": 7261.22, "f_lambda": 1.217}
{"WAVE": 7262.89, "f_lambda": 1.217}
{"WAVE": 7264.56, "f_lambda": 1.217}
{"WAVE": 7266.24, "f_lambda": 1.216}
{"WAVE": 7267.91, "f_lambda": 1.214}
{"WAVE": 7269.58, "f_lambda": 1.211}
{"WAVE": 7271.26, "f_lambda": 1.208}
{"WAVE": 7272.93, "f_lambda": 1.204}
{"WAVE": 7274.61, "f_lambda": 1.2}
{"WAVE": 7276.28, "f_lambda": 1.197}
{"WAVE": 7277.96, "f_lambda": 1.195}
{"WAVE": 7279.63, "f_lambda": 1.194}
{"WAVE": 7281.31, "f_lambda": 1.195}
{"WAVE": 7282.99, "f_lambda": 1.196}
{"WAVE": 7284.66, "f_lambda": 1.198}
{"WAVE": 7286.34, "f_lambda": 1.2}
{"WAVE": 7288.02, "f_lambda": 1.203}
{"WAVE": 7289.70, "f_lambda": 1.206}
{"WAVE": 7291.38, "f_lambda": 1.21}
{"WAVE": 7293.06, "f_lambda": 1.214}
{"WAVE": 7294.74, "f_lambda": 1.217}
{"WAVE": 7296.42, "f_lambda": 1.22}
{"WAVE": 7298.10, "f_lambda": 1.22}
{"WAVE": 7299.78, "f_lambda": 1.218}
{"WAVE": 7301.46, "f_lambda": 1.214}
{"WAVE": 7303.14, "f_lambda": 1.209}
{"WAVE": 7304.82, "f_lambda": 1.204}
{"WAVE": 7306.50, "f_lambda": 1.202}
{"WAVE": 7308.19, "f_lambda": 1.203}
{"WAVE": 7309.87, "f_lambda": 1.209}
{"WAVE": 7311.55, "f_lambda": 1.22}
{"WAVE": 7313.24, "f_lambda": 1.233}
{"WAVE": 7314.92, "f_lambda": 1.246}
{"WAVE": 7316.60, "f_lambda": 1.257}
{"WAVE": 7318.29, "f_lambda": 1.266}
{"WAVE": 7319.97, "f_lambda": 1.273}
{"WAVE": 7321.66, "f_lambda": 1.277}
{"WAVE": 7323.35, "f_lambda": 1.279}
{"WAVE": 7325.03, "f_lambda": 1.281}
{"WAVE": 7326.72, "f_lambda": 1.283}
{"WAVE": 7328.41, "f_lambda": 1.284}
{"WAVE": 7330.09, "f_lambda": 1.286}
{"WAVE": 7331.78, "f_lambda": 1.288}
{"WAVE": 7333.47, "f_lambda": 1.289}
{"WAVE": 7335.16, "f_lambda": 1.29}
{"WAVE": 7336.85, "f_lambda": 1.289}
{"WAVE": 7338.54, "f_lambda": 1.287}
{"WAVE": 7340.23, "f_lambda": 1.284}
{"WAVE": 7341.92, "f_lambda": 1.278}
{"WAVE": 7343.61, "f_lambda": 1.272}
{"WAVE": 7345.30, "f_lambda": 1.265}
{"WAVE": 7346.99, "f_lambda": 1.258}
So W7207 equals 1.10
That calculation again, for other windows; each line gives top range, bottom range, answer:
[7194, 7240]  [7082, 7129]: 1.04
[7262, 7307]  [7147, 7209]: 1.07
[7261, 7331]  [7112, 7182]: 1.10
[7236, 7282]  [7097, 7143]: 1.08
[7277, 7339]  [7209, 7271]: 1.05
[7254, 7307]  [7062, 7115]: 1.08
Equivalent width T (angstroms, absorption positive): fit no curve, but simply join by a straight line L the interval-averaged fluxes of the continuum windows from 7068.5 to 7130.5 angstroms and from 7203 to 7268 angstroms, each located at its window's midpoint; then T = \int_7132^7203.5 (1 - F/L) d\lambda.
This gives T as 1.5 angstroms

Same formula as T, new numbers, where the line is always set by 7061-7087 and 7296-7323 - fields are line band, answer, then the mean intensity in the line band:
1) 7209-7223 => 0.5 angstroms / 1.17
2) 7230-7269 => 0.4 angstroms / 1.21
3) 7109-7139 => 1.4 angstroms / 1.16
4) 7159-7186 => 1.2 angstroms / 1.16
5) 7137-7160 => 1.0 angstroms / 1.16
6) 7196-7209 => 0.7 angstroms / 1.15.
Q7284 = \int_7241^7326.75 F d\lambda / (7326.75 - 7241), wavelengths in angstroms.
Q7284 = 1.22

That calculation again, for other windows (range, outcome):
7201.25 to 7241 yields 1.18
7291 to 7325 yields 1.23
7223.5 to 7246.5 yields 1.2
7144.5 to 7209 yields 1.16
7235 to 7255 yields 1.21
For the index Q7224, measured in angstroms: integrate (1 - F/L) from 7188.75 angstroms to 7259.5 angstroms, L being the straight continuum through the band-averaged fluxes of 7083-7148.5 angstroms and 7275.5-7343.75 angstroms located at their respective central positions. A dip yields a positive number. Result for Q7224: 1.2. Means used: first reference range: 1.16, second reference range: 1.24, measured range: 1.18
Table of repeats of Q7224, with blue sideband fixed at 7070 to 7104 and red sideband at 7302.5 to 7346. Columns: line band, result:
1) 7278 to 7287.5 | 0.4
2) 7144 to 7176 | 1.2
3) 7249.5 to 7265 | 0.3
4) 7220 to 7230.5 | 0.4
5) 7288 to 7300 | 0.4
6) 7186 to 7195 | 0.5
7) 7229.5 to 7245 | 0.3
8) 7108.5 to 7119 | 0.3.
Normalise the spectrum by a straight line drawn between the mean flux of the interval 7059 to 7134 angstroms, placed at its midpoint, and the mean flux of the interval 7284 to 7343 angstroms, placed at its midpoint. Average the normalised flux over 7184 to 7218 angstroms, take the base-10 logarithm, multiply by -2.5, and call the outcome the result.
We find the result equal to 0.05 mag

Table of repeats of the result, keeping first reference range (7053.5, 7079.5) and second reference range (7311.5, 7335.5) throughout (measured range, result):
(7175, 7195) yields 0.08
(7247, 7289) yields 0.05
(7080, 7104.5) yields 0.05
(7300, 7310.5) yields 0.05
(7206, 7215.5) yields 0.07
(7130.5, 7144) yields 0.07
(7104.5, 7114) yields 0.06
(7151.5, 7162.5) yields 0.07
